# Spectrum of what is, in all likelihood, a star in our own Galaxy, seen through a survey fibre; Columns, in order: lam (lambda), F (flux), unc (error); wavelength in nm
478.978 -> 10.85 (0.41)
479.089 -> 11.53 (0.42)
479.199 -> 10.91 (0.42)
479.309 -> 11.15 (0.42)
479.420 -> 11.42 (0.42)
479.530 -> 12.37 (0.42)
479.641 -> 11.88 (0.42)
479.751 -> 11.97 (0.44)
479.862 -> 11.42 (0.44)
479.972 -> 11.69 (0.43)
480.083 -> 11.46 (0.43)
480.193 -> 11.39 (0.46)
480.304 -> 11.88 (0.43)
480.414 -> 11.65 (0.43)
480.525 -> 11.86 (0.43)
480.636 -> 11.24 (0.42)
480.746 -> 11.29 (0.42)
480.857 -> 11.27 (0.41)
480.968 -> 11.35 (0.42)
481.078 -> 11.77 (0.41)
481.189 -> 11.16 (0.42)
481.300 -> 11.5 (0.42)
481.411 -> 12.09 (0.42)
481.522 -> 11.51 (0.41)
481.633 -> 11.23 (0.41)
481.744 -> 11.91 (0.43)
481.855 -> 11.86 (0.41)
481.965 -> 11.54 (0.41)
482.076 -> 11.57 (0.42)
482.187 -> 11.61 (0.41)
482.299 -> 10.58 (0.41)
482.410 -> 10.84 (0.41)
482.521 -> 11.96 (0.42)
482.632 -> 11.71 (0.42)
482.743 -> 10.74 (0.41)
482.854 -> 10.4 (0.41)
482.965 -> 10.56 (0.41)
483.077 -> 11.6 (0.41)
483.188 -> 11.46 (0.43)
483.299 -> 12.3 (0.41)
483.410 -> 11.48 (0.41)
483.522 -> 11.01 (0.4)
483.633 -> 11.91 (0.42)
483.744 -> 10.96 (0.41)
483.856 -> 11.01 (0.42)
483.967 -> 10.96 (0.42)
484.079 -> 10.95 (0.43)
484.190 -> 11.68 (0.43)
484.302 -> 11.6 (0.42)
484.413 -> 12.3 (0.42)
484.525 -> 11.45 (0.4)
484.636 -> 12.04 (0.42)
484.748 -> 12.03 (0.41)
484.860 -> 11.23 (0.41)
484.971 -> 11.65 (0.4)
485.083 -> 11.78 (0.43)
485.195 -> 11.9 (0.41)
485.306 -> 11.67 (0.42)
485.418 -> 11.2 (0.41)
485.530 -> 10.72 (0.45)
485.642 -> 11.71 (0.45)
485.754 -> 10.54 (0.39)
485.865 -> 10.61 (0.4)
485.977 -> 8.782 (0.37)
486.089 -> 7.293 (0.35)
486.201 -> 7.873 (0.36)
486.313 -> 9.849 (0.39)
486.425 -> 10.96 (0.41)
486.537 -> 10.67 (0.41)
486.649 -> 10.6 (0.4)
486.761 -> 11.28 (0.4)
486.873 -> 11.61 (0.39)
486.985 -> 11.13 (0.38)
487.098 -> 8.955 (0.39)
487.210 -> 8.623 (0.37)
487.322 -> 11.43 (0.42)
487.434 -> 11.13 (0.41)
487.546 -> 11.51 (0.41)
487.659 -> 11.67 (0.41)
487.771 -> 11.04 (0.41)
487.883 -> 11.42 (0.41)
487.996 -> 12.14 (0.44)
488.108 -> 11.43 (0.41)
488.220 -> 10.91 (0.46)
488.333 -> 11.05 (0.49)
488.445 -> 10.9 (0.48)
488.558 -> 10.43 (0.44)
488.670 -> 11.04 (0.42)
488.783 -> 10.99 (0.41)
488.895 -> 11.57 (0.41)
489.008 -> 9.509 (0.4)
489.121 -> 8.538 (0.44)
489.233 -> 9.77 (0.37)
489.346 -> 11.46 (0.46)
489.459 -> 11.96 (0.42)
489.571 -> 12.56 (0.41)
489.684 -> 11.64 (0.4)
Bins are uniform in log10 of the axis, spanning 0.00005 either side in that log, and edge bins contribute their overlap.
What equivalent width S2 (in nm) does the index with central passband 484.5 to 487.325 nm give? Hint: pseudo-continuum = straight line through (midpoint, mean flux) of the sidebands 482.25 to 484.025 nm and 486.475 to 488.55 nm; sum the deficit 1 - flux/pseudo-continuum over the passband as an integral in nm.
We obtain 0.10 nm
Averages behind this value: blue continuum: 11.2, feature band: 10.7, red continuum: 11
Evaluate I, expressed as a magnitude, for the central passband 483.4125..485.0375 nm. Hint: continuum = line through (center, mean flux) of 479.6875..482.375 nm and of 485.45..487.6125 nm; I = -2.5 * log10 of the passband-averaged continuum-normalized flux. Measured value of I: -0.066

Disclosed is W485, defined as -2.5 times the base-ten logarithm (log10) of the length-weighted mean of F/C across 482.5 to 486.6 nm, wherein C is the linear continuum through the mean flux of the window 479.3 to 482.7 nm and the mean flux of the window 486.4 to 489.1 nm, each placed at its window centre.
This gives 0.02 mag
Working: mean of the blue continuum 11.6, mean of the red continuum 10.9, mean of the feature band 11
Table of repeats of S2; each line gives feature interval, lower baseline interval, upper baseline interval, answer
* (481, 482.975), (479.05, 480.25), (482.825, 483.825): 0.004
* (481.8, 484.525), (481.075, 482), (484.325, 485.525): 0.067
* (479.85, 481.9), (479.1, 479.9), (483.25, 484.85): 0.003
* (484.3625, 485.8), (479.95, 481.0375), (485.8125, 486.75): -0.217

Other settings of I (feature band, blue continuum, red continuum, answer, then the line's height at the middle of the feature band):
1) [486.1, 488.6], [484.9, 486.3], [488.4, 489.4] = -0.02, 10.5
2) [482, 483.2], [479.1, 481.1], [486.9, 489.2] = 0.01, 11.3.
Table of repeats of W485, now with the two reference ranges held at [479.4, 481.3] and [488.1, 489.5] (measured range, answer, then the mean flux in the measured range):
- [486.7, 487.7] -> 0.01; 10.8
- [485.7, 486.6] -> 0.15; 9.58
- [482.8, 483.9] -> 0.00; 11.3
